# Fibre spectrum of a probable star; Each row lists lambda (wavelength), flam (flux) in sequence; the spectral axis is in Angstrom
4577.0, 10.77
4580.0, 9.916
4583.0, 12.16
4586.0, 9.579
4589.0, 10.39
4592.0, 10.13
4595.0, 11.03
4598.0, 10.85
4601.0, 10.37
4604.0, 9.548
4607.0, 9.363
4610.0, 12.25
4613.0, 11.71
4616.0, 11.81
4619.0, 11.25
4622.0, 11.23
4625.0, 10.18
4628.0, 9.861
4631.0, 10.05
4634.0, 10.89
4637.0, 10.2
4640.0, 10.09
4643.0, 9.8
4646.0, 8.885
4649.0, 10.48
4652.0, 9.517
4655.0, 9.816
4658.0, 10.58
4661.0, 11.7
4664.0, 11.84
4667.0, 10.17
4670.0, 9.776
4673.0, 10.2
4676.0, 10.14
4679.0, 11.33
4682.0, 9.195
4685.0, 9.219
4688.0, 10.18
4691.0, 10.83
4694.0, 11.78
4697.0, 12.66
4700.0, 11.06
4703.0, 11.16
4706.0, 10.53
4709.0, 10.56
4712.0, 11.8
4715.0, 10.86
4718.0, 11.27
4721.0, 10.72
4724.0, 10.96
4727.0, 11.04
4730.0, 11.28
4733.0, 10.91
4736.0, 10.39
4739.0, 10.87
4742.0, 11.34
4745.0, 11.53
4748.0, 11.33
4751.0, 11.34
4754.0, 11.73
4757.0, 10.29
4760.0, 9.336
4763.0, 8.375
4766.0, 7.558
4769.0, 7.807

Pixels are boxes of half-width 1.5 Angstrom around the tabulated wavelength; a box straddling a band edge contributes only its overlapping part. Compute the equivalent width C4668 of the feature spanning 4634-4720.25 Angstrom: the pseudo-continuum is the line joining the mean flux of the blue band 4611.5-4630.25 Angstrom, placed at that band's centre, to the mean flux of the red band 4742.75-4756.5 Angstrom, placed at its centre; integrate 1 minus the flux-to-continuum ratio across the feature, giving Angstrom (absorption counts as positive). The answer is 4.6 Angstrom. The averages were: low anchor 11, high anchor 11.4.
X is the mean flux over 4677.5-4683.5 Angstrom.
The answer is 10.3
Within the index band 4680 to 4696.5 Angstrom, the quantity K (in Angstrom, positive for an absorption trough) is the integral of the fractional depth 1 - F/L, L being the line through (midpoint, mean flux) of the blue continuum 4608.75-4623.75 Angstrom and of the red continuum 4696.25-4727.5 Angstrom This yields 1.2 Angstrom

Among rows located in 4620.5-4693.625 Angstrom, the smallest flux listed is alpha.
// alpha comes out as 8.885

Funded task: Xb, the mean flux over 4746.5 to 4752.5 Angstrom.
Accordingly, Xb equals 11.3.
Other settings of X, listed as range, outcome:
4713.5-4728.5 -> 11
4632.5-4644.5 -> 10.2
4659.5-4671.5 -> 10.9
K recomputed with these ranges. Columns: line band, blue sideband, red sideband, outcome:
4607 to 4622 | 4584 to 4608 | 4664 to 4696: -1.77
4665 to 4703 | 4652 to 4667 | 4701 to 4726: 0.96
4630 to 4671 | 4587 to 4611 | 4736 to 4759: 1.50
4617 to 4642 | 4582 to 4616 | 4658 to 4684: 0.33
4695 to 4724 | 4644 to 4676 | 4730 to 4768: -2.30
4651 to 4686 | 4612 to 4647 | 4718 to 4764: 0.96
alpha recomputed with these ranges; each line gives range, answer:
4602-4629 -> 9.363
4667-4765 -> 8.375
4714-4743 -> 10.39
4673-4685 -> 9.195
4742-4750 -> 11.33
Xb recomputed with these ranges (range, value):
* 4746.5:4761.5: 10.8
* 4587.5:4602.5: 10.6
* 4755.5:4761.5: 9.81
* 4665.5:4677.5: 10.1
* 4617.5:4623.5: 11.2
